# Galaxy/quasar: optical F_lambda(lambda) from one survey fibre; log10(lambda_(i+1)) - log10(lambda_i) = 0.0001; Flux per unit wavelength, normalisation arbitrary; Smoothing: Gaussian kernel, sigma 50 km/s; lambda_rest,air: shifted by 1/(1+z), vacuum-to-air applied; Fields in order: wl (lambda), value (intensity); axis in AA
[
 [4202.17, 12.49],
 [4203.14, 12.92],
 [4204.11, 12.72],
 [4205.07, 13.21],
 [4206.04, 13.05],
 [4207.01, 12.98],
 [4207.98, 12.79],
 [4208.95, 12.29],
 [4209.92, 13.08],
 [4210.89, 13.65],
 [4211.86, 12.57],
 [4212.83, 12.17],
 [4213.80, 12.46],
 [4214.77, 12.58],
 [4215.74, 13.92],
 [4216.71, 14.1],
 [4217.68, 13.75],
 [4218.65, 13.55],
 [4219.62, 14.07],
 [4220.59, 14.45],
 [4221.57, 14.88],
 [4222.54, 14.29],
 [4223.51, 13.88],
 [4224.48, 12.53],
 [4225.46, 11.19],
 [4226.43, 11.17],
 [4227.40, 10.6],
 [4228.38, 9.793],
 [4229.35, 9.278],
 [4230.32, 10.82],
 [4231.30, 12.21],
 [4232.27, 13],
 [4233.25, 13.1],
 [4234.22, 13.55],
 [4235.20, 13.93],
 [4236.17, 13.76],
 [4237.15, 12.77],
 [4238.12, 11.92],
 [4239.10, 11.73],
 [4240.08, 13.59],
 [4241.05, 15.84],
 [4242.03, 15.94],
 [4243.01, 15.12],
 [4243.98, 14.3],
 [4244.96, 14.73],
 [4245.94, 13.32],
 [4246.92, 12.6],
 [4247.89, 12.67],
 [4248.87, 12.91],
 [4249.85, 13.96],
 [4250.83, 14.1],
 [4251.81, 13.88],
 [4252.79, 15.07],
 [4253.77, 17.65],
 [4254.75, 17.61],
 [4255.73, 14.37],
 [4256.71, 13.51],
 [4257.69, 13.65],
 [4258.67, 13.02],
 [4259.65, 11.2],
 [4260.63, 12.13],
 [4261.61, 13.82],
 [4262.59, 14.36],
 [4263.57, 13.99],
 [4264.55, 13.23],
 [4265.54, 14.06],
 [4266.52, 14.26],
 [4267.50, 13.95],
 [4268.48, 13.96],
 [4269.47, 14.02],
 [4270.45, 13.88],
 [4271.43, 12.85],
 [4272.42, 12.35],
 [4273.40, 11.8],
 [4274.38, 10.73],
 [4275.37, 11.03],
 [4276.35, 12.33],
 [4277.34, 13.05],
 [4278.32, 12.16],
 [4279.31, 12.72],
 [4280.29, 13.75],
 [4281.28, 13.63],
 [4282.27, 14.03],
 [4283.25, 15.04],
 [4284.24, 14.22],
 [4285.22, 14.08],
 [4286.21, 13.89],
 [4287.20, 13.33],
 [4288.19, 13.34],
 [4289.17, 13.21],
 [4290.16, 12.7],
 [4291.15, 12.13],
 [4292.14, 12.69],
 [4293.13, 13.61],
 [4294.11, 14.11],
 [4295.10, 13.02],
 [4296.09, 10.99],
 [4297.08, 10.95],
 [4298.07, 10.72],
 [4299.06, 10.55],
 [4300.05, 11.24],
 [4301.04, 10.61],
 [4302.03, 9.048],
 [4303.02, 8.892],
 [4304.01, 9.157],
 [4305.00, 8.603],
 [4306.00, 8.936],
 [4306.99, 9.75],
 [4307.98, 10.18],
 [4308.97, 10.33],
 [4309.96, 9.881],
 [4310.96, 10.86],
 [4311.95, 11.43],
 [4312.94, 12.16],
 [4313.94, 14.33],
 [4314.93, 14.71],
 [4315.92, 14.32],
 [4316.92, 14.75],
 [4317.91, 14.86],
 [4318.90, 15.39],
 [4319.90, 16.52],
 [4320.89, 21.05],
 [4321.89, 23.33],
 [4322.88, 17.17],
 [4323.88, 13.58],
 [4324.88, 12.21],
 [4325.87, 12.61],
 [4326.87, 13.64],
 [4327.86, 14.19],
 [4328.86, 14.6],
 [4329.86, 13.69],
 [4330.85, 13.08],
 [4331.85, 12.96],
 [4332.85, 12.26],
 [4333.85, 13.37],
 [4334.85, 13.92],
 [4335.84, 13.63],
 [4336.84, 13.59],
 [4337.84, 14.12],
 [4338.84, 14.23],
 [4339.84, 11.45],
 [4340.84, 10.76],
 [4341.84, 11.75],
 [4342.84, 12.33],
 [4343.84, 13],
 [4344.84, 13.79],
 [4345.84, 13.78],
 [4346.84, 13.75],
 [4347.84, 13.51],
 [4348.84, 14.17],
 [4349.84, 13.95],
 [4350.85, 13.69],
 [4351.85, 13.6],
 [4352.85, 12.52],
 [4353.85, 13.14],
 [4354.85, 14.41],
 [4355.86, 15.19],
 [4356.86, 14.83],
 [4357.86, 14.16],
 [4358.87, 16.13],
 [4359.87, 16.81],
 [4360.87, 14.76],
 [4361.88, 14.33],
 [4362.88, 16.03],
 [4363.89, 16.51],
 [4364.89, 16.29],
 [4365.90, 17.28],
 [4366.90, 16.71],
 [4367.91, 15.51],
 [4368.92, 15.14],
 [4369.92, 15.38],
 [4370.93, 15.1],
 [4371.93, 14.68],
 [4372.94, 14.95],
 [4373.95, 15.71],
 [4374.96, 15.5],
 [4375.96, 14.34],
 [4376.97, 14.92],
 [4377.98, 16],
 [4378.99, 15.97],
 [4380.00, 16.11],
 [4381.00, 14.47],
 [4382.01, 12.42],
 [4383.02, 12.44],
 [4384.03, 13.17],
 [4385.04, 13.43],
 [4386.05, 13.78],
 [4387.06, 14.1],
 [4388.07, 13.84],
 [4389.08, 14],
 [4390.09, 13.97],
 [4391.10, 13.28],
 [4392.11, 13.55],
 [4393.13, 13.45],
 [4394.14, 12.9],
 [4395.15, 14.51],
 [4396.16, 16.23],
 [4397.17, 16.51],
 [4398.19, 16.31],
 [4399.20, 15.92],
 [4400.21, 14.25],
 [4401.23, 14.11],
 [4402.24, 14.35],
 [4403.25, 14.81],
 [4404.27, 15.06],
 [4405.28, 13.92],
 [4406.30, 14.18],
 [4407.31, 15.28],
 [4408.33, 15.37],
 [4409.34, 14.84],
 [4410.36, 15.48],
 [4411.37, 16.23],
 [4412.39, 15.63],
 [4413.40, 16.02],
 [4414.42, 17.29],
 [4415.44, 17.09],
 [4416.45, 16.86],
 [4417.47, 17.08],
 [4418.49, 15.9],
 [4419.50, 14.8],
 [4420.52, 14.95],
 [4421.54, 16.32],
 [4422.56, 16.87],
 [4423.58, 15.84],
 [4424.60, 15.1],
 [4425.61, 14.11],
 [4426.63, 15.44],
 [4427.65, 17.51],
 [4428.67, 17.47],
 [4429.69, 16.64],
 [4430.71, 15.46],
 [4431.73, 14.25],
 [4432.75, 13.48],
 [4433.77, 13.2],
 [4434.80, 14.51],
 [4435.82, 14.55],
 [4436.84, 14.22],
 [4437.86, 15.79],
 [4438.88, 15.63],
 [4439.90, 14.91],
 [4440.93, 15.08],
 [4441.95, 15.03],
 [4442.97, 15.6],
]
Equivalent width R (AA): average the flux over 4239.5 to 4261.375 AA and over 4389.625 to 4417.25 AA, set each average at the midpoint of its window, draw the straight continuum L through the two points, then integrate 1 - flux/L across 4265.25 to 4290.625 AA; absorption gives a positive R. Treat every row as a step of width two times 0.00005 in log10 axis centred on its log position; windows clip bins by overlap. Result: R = 1.9 AA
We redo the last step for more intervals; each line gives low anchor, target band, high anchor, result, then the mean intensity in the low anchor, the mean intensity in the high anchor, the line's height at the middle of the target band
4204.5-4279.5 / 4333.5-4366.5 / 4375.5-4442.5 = 0.7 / 13.2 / 15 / 14.4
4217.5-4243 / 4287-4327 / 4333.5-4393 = 3.0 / 12.9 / 14.3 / 13.7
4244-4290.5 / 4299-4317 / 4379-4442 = 3.9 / 13.5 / 15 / 14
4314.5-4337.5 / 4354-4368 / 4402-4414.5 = -0.6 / 14.8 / 15.2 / 15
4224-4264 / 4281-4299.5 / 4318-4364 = 1.1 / 13.3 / 14.3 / 13.8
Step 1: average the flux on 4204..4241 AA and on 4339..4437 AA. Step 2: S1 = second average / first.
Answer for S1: 1.15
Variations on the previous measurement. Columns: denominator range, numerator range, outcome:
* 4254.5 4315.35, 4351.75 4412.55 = 1.19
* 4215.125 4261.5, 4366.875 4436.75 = 1.12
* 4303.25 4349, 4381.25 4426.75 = 1.12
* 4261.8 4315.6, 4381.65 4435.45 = 1.22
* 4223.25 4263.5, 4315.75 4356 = 1.06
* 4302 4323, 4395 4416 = 1.19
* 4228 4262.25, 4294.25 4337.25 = 0.95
